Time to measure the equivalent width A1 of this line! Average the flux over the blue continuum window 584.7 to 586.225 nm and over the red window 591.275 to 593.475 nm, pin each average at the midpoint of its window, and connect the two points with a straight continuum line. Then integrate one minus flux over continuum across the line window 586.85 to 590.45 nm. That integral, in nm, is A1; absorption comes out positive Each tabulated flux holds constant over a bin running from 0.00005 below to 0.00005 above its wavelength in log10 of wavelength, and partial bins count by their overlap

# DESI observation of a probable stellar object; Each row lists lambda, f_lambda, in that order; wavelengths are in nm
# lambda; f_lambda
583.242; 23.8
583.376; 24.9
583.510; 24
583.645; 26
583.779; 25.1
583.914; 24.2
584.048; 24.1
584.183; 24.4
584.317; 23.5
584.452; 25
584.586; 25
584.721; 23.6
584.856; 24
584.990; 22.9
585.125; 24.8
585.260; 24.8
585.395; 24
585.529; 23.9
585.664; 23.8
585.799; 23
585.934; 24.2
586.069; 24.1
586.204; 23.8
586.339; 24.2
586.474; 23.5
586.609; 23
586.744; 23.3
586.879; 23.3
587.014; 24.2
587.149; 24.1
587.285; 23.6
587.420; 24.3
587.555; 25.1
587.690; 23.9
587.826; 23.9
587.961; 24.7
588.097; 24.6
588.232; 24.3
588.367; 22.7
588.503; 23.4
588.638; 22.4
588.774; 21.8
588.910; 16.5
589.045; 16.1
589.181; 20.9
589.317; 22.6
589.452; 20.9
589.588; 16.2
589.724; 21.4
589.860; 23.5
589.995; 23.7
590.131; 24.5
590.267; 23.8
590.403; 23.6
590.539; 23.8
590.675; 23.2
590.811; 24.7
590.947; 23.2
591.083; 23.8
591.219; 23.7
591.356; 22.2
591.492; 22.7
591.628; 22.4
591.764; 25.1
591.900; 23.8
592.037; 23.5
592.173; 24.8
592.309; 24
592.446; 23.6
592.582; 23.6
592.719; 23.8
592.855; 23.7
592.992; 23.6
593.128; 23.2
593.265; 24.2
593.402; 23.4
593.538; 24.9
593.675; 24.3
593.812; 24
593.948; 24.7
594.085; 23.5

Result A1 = 0.181 nm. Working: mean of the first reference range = 23.9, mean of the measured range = 22.6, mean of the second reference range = 23.6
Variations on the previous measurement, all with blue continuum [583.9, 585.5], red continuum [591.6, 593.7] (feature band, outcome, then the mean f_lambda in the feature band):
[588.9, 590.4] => 0.17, 21.2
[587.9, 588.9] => 0.04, 23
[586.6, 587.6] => 0.01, 23.9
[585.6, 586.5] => 0.01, 23.8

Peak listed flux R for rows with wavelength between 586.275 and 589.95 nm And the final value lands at 25.1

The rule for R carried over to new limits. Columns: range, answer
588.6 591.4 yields 24.7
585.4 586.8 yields 24.2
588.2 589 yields 24.3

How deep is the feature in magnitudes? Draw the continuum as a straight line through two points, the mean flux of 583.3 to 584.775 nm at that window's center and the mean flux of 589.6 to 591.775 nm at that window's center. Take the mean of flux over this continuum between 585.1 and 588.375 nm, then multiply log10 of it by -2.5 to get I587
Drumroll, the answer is 0.001 mag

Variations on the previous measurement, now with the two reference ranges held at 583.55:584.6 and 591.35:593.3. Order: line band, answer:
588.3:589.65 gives 0.18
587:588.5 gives 0.00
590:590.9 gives 0.00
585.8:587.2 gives 0.03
